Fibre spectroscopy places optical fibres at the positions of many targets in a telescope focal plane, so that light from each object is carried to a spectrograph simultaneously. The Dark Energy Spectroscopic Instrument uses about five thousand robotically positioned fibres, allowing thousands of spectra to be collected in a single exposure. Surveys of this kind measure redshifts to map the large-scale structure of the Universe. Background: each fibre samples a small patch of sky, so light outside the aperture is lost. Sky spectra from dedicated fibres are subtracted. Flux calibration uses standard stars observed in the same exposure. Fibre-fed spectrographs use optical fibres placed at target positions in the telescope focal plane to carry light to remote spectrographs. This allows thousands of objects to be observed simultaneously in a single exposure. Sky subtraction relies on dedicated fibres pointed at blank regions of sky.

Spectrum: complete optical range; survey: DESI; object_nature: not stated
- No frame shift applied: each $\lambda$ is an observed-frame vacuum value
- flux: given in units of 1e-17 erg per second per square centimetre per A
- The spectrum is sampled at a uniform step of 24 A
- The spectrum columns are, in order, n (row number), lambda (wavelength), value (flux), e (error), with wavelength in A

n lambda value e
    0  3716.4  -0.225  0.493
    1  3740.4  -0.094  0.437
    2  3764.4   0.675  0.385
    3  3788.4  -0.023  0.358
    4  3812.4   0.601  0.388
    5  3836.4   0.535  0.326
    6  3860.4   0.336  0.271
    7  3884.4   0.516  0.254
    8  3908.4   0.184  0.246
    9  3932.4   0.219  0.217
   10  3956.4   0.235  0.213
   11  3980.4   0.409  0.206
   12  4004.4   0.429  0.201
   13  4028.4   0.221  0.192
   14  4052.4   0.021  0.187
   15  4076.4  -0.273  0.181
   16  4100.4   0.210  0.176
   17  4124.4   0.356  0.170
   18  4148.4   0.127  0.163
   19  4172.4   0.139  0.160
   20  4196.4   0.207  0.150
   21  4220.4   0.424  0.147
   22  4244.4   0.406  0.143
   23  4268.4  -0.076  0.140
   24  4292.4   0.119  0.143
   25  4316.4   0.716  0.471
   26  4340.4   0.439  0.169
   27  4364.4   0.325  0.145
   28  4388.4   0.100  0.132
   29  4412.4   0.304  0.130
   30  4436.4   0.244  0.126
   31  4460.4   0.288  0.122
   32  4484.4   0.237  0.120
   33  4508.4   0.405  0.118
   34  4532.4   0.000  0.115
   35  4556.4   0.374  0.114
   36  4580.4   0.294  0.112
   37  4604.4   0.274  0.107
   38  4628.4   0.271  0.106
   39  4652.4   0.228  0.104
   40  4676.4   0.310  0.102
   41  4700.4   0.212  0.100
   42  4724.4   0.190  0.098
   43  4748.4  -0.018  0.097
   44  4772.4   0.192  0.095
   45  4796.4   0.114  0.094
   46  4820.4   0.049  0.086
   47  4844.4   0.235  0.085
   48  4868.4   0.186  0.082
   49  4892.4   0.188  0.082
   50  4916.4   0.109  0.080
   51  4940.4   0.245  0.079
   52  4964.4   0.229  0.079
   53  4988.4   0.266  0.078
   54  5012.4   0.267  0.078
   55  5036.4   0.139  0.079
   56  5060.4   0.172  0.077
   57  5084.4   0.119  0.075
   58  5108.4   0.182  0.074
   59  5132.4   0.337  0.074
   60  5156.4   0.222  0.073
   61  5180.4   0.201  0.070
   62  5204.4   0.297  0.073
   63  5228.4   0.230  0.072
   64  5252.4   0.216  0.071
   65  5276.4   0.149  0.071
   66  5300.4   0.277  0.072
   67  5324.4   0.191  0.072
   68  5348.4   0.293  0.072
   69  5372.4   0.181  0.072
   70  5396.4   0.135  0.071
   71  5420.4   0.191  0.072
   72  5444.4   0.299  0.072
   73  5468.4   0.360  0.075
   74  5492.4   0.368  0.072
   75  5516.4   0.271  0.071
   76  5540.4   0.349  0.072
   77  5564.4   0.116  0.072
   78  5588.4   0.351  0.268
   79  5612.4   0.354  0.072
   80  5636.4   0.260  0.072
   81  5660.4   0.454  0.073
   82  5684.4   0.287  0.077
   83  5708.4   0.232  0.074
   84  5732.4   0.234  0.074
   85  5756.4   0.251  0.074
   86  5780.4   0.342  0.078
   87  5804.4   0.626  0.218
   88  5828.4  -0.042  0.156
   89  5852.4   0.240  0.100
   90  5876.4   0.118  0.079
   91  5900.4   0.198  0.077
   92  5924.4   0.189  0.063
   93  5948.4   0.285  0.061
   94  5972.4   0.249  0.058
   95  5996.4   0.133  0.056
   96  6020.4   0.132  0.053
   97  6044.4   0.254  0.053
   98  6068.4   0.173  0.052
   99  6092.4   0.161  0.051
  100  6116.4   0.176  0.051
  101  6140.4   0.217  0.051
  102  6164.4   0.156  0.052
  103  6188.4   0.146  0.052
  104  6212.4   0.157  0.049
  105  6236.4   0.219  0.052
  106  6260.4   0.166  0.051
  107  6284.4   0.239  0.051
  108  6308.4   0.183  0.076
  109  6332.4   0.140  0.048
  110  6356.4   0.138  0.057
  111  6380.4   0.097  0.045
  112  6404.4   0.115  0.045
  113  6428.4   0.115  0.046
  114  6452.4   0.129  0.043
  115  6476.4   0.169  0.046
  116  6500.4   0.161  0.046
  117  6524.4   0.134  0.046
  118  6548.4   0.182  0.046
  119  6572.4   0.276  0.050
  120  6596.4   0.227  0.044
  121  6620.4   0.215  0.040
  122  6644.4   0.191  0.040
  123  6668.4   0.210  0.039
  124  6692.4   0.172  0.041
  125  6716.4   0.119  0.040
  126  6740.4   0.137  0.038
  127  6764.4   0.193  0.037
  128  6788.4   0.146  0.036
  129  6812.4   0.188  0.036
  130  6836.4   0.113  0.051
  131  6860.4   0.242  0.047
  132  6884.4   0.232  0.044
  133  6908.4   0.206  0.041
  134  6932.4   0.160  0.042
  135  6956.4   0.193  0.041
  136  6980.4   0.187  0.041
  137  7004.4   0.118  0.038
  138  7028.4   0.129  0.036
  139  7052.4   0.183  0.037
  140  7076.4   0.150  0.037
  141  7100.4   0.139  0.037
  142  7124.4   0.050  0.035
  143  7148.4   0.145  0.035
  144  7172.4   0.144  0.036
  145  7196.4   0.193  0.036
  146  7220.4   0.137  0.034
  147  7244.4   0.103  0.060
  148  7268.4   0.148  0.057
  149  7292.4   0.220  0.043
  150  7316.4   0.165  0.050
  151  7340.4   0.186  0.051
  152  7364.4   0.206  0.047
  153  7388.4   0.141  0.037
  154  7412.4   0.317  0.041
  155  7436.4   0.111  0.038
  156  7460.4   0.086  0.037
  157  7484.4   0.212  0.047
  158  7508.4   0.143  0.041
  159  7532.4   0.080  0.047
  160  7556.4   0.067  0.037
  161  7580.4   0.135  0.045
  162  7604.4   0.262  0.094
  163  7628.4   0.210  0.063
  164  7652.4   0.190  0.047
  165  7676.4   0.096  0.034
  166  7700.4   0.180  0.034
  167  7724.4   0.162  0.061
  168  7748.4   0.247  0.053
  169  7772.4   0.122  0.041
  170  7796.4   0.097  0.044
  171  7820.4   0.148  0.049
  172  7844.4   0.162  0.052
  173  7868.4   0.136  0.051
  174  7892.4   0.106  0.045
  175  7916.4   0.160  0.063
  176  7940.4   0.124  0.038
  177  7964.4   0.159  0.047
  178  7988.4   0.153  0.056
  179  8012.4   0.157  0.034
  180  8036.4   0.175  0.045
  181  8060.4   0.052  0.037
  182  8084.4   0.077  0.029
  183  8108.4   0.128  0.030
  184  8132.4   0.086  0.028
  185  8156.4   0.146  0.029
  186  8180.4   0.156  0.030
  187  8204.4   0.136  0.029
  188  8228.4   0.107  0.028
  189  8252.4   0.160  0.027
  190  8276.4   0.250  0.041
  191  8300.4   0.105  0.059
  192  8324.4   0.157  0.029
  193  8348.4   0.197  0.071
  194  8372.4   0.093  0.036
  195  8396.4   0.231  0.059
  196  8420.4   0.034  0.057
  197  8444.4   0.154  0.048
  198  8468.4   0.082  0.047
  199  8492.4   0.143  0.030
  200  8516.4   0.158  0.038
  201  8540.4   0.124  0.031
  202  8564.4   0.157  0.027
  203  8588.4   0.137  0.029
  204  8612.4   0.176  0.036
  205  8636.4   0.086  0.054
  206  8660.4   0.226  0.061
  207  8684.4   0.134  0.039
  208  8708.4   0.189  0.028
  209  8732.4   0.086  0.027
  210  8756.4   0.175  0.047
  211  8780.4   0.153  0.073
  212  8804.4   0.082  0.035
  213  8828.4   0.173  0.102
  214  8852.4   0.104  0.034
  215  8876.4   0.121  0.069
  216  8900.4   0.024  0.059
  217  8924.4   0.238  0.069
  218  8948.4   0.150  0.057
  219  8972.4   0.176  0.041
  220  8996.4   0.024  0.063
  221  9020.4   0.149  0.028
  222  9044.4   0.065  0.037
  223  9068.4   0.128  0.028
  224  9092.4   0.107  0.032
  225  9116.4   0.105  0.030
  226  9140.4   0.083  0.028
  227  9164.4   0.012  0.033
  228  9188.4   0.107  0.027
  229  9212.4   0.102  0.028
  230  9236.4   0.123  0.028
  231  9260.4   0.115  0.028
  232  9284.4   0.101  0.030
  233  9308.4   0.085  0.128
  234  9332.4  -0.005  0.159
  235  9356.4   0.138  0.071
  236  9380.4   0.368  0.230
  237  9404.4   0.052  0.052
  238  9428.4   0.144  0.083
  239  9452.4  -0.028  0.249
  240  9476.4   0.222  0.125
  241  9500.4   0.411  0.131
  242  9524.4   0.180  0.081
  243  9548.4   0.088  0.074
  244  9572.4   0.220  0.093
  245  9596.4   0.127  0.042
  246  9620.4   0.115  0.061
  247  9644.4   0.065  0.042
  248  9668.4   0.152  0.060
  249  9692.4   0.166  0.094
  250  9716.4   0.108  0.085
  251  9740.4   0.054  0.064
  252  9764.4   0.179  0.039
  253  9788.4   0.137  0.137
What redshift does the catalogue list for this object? 0.130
